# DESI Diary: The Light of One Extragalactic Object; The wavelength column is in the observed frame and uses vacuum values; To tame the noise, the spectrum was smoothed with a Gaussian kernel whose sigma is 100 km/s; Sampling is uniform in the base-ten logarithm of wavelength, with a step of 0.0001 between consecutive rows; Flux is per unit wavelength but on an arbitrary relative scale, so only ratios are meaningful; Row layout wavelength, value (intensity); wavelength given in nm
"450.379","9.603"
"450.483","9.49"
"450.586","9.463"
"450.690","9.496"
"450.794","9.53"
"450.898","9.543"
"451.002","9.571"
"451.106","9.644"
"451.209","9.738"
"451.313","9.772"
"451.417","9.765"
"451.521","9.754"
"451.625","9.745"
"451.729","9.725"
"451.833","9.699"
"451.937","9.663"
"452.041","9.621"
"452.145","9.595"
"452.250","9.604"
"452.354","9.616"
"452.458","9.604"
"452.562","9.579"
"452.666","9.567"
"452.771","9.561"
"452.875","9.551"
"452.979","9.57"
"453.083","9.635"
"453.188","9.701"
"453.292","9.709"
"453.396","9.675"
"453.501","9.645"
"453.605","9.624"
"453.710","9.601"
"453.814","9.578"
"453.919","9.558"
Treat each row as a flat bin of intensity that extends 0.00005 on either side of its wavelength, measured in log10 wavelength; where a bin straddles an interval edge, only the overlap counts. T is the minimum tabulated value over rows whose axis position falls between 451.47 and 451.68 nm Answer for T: 9.745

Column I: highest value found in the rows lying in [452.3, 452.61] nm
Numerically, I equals 9.616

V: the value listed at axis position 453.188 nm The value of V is 9.701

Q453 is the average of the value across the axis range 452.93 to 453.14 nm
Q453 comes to 9.59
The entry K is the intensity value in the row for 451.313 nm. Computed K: 9.772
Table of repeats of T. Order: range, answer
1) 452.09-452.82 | 9.561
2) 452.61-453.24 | 9.551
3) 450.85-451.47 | 9.543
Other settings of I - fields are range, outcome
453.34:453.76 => 9.675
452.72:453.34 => 9.709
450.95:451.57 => 9.772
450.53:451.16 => 9.644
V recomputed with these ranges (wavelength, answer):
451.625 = 9.745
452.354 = 9.616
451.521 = 9.754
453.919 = 9.558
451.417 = 9.765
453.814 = 9.578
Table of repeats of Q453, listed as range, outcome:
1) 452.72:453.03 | 9.58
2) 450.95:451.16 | 9.64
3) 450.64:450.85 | 9.5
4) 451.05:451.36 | 9.74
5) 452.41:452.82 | 9.57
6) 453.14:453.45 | 9.7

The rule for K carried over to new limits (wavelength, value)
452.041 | 9.621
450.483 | 9.49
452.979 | 9.57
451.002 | 9.571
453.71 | 9.601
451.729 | 9.725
